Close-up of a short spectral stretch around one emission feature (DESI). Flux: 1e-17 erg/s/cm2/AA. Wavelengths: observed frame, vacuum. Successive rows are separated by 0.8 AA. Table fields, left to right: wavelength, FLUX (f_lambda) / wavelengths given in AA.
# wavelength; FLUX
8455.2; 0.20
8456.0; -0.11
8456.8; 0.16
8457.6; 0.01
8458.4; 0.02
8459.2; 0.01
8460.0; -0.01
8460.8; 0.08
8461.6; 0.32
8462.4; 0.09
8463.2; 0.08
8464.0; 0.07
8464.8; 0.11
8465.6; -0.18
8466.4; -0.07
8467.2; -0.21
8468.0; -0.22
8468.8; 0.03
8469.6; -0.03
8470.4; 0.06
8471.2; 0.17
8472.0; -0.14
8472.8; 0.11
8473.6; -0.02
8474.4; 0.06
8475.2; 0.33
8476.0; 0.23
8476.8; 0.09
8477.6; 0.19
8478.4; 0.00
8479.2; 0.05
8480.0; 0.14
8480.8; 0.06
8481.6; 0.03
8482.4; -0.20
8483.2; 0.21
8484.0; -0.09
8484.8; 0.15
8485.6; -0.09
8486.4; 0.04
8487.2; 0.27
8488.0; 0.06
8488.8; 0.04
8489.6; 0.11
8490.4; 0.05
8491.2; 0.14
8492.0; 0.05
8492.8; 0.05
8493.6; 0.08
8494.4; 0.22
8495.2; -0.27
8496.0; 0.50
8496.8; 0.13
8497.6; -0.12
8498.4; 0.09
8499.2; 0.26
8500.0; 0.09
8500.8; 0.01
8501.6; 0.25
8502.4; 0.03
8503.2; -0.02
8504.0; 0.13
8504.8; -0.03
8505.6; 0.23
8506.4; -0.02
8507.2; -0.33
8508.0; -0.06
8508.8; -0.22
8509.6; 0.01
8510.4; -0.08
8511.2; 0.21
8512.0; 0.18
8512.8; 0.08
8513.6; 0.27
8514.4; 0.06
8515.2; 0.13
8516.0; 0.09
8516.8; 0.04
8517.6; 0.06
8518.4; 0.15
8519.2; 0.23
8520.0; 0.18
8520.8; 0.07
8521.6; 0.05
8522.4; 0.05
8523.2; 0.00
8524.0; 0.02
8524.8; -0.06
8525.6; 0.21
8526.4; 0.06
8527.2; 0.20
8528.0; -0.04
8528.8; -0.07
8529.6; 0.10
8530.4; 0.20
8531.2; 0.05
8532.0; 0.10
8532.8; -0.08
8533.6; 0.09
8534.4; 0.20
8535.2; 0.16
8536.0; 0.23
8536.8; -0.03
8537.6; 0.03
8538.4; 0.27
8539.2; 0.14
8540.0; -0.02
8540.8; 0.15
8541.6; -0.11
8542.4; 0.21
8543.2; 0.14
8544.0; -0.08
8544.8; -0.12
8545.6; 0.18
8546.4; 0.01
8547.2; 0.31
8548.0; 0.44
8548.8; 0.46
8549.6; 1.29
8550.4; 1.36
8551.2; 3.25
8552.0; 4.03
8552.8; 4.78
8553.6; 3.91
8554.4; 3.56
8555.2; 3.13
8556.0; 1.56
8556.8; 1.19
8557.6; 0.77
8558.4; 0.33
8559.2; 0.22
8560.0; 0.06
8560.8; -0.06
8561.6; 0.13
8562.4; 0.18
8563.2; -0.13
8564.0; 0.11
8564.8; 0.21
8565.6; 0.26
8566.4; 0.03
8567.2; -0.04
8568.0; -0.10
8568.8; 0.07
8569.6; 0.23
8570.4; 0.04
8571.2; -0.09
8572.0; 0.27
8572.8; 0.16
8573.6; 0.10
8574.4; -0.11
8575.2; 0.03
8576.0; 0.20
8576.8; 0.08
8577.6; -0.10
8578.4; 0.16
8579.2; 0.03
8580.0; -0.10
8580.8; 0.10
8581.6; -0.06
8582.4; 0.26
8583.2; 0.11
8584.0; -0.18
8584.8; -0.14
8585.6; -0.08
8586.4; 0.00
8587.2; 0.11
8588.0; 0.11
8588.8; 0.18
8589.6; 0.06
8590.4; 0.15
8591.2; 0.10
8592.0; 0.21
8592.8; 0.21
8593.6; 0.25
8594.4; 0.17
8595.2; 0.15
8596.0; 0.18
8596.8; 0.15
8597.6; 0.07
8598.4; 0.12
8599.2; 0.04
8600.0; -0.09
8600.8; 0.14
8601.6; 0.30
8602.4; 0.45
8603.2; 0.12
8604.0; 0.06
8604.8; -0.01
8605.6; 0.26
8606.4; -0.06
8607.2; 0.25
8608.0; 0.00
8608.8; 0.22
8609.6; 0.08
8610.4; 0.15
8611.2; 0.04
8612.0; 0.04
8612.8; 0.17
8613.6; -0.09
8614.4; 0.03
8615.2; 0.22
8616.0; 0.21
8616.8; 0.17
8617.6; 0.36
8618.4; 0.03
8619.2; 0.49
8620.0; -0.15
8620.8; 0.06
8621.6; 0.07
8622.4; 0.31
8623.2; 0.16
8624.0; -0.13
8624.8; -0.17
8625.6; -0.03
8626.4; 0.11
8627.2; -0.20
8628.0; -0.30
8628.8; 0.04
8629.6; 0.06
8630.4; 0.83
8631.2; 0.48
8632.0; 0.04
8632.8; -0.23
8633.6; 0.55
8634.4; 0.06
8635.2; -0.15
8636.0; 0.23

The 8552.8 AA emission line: Hbeta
